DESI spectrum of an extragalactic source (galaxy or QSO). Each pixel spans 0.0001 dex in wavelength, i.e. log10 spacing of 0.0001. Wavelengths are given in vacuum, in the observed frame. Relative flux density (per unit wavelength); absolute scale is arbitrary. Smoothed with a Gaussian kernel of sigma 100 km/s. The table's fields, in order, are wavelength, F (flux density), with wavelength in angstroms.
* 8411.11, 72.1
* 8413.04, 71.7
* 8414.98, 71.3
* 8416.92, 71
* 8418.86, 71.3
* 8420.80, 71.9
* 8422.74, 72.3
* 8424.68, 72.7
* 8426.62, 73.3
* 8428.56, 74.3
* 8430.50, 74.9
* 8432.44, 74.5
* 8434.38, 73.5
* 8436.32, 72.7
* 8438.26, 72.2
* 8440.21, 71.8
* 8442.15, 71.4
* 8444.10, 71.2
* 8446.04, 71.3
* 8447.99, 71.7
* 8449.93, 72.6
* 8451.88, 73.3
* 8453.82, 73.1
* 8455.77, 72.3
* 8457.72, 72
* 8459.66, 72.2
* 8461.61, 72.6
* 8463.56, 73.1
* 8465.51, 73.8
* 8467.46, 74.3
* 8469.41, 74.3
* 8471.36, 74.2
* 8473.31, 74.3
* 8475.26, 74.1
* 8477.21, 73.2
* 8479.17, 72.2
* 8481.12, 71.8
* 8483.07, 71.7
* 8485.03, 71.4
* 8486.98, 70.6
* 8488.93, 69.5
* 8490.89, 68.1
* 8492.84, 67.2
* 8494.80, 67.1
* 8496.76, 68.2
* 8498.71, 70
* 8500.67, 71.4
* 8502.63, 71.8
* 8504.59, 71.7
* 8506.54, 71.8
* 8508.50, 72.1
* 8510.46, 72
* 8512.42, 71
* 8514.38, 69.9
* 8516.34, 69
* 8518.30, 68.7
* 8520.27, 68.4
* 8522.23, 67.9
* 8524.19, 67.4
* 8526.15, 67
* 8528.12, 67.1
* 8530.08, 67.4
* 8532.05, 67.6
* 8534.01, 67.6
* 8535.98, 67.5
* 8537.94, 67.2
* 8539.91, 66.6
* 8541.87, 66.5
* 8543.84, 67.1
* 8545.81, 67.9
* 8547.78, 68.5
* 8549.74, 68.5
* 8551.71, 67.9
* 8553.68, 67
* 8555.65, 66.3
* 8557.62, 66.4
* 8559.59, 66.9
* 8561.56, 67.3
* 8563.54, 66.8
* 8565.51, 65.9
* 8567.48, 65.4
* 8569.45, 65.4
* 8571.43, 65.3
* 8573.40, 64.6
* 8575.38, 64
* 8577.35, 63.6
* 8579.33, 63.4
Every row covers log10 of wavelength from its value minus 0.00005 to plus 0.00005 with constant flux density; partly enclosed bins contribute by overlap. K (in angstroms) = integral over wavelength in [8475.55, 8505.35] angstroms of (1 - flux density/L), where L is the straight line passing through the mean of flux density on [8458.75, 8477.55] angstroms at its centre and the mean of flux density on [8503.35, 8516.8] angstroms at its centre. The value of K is 0.77 angstroms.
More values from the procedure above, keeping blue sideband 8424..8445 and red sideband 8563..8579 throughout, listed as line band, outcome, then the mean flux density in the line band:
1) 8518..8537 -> 0.0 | 67.6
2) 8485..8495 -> 0.1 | 68.9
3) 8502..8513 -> -0.5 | 71.8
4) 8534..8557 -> -0.3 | 67.4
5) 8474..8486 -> -0.4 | 72.4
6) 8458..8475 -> -0.6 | 73.6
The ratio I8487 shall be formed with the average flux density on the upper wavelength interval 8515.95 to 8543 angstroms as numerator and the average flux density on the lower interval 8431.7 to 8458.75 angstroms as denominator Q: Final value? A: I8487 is 0.9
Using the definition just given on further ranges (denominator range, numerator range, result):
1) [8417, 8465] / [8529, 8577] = 0.92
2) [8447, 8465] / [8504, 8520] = 0.97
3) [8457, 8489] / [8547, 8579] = 0.91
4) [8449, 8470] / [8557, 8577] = 0.90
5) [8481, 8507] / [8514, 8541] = 0.97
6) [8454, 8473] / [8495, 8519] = 0.96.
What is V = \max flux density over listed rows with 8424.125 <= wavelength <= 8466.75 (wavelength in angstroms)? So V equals 74.9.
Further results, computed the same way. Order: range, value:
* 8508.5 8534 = 72.1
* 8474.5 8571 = 74.1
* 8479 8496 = 72.2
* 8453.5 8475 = 74.3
